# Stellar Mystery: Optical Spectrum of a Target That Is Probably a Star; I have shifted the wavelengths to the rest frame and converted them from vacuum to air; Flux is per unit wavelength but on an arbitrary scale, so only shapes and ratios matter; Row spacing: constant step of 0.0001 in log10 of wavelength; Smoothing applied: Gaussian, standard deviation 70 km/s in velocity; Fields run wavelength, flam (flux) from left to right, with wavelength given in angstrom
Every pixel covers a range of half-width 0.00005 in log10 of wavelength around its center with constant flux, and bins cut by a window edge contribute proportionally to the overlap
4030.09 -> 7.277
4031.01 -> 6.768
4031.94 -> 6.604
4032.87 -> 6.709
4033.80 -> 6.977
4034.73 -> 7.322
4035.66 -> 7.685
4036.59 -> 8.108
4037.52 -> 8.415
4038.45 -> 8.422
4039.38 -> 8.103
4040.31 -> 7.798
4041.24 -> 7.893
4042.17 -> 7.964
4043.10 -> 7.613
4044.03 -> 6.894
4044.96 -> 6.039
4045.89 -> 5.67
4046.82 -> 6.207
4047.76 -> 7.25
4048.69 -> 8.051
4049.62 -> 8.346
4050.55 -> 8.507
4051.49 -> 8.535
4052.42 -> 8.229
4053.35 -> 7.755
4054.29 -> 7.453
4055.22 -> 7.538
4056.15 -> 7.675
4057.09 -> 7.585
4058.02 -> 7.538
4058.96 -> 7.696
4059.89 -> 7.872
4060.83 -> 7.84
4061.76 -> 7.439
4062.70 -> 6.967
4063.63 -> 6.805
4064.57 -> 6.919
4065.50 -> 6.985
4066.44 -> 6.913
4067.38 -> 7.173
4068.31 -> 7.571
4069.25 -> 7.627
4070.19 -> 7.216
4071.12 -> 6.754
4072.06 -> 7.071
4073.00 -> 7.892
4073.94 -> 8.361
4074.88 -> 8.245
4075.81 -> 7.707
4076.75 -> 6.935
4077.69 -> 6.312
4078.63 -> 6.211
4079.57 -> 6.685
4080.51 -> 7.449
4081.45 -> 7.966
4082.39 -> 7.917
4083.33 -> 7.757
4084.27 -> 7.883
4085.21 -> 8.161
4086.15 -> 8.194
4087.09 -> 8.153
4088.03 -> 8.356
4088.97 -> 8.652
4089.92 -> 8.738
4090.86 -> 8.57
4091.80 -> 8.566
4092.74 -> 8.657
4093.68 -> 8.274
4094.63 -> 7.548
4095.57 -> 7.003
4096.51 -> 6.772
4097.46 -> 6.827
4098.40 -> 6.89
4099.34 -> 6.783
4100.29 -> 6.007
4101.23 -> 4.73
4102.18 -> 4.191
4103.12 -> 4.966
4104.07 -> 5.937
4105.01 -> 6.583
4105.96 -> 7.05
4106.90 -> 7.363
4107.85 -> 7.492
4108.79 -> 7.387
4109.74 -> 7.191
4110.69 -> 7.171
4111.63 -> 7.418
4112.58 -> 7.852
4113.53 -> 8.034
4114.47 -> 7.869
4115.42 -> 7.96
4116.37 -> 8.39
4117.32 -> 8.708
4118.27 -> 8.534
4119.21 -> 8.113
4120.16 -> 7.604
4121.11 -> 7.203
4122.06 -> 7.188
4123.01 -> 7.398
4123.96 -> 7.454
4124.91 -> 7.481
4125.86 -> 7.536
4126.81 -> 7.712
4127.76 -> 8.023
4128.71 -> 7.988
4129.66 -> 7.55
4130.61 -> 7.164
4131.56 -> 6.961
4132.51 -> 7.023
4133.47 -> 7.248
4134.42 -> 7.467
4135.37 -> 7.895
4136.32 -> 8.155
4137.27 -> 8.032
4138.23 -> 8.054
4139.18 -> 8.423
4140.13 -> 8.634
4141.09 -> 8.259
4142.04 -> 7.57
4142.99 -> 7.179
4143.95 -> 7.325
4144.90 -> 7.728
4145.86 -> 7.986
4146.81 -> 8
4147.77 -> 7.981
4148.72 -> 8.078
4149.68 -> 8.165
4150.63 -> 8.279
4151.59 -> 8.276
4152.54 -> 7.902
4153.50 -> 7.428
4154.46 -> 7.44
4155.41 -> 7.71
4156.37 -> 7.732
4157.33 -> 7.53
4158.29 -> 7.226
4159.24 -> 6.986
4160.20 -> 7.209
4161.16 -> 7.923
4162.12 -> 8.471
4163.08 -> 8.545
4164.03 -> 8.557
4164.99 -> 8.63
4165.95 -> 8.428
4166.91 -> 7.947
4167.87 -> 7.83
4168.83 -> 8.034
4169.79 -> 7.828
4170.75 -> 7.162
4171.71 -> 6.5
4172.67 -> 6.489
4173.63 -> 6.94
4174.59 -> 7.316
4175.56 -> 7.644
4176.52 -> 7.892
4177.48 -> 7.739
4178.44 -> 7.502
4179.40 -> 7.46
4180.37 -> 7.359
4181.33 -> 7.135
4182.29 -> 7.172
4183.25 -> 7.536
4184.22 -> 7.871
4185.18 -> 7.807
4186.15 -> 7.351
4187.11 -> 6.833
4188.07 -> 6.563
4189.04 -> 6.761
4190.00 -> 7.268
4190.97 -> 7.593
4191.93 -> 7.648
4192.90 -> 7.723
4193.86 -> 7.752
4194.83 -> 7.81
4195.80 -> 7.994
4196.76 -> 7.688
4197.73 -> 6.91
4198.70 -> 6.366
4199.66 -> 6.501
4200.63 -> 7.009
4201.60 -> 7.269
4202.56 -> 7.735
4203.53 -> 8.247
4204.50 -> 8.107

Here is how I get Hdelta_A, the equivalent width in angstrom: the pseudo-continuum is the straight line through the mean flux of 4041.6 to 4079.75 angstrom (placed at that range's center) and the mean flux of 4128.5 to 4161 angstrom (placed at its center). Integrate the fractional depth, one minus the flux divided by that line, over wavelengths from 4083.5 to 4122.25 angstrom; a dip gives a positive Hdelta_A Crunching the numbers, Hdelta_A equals 0.5 angstrom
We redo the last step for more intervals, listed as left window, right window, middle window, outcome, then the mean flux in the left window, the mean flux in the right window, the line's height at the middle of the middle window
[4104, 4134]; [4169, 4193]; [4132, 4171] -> -2.29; 7.54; 7.33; 7.43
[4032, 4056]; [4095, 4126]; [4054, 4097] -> -1.46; 7.56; 7.12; 7.36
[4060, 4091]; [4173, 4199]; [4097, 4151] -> 0.28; 7.55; 7.39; 7.48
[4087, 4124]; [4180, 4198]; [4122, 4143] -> -0.85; 7.38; 7.42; 7.39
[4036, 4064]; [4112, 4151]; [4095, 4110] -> 2.51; 7.61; 7.81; 7.74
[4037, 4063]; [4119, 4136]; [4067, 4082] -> 0.50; 7.62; 7.5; 7.58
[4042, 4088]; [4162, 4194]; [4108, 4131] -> -0.60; 7.47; 7.56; 7.51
